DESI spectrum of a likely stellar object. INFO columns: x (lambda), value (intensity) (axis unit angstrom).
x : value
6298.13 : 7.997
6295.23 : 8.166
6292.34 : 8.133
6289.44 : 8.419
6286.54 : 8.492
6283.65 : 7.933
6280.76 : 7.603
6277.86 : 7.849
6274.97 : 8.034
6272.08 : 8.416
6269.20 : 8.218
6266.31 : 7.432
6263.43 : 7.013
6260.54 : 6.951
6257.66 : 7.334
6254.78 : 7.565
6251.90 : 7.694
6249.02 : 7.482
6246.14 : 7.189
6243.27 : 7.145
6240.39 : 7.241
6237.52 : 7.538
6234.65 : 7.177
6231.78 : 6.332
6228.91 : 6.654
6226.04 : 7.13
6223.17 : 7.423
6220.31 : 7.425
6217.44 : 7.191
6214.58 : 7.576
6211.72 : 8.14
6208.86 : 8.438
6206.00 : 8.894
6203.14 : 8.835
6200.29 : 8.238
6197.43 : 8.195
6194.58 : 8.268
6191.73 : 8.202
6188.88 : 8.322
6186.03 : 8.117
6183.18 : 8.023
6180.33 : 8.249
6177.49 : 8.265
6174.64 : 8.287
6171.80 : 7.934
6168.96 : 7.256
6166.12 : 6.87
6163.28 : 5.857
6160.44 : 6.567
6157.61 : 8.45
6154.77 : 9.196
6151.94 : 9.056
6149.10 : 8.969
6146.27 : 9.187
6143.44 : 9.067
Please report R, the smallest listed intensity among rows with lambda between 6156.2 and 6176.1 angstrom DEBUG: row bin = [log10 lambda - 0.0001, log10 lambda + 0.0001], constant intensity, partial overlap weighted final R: 5.857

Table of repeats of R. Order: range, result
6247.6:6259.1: 7.334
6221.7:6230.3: 6.654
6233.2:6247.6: 7.145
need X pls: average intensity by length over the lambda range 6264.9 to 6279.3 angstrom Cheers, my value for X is 7.99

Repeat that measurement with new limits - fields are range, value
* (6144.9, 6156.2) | 9.1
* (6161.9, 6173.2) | 6.98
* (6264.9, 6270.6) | 7.82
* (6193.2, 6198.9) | 8.23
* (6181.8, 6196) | 8.19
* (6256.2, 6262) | 7.14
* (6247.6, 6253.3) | 7.59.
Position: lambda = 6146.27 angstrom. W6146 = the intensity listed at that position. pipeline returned 9.187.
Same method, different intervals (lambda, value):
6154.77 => 9.196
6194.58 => 8.268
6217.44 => 7.191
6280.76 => 7.603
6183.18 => 8.023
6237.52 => 7.538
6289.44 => 8.419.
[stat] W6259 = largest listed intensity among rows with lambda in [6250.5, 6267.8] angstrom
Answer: 7.694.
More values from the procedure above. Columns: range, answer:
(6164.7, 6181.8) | 8.287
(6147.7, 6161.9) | 9.196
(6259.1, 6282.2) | 8.416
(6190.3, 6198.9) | 8.268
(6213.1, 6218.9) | 7.576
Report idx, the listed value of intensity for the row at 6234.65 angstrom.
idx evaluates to 7.177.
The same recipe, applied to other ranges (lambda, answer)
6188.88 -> 8.322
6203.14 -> 8.835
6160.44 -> 6.567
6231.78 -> 6.332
